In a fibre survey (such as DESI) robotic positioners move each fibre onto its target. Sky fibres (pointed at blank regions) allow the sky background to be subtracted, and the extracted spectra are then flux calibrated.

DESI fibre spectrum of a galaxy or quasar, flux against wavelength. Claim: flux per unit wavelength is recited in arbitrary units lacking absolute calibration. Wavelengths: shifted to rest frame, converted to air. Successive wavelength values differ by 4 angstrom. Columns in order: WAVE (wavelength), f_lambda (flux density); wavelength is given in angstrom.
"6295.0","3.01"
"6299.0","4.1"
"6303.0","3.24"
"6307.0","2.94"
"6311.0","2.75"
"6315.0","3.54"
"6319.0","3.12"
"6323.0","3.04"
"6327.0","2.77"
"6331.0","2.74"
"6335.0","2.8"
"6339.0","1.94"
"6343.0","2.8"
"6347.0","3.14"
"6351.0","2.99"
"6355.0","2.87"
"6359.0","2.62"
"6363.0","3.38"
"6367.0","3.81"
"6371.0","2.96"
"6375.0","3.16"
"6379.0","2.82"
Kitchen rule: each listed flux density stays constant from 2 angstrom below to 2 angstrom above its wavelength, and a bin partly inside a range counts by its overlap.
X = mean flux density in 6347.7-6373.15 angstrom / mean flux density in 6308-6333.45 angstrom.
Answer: 1.04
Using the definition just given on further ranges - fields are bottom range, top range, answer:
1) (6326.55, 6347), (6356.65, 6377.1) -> 1.20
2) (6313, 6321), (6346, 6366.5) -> 0.92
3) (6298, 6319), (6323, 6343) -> 0.81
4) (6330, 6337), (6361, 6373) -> 1.22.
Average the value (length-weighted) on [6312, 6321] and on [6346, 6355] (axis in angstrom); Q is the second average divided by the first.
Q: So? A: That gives 0.92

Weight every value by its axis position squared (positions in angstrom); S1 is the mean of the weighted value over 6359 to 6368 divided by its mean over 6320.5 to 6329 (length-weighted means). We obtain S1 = 1.2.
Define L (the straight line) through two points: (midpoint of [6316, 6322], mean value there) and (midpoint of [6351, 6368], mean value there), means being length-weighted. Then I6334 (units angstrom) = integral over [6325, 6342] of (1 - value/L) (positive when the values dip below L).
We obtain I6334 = 3.1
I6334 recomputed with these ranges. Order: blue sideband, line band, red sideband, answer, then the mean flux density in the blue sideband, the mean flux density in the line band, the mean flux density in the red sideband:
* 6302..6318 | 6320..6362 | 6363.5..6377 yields 5.5 angstrom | 3.11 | 2.79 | 3.32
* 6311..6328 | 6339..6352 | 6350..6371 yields 1.2 angstrom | 3.09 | 2.82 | 3.12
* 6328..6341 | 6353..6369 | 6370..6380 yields -1.9 angstrom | 2.51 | 3.17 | 3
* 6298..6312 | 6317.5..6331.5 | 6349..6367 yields 1.1 angstrom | 3.23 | 2.93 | 3.06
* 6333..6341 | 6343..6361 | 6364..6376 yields -0.7 angstrom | 2.37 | 2.89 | 3.33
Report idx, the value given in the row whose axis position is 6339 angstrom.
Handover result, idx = 1.94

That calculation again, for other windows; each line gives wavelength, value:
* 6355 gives 2.87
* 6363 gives 3.38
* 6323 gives 3.04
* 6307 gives 2.94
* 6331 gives 2.74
